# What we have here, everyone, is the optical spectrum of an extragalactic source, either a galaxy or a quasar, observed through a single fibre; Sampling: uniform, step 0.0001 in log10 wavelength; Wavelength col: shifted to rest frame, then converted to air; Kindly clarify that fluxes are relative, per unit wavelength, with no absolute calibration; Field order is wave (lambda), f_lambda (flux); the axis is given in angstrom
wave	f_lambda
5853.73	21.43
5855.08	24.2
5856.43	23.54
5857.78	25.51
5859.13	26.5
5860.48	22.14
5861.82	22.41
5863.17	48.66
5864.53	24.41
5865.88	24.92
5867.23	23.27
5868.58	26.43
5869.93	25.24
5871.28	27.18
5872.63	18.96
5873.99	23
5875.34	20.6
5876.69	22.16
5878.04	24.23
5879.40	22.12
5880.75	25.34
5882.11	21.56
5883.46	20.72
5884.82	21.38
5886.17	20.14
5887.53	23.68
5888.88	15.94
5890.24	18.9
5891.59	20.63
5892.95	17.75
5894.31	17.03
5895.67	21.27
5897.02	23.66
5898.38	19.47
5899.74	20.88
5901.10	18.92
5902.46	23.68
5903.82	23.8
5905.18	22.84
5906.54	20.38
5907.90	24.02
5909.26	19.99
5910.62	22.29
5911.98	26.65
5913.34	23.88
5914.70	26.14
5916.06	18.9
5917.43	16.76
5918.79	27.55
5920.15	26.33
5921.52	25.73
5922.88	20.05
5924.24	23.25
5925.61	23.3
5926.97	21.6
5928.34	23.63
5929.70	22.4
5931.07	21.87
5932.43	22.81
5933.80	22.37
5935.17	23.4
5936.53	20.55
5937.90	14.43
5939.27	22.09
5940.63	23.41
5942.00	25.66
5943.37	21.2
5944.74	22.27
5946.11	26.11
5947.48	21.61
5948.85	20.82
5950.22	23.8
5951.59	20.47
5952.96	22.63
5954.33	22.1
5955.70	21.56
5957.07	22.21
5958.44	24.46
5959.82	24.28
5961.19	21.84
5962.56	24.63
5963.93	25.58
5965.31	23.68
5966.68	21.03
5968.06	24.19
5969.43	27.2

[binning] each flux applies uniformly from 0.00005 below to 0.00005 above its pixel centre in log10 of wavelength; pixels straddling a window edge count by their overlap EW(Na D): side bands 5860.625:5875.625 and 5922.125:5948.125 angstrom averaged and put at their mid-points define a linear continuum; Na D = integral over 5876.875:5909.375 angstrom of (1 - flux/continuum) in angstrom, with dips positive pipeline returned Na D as 4.4 angstrom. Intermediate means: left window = 25.9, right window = 22.2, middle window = 21.2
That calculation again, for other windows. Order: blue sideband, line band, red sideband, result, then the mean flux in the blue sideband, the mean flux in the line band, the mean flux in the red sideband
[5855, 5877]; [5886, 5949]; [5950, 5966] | 5.5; 25.3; 21.9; 23.1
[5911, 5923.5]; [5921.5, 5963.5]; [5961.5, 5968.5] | 2.1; 23.5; 22.4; 23.7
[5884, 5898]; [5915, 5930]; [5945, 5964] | -0.9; 20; 22.8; 22.9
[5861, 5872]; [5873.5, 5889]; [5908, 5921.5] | 2.6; 27.7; 21.9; 23.3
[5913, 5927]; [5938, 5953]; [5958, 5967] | 0.7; 23.1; 22.4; 23.7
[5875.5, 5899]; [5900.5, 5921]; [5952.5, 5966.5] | -1.1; 20.9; 22.8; 23.2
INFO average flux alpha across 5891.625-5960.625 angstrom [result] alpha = 22.2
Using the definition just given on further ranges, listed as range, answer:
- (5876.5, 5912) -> 21.4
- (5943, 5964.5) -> 22.9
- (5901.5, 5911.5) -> 22.4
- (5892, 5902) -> 19.9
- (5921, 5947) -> 22.4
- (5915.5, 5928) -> 22.7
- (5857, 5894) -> 23.4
